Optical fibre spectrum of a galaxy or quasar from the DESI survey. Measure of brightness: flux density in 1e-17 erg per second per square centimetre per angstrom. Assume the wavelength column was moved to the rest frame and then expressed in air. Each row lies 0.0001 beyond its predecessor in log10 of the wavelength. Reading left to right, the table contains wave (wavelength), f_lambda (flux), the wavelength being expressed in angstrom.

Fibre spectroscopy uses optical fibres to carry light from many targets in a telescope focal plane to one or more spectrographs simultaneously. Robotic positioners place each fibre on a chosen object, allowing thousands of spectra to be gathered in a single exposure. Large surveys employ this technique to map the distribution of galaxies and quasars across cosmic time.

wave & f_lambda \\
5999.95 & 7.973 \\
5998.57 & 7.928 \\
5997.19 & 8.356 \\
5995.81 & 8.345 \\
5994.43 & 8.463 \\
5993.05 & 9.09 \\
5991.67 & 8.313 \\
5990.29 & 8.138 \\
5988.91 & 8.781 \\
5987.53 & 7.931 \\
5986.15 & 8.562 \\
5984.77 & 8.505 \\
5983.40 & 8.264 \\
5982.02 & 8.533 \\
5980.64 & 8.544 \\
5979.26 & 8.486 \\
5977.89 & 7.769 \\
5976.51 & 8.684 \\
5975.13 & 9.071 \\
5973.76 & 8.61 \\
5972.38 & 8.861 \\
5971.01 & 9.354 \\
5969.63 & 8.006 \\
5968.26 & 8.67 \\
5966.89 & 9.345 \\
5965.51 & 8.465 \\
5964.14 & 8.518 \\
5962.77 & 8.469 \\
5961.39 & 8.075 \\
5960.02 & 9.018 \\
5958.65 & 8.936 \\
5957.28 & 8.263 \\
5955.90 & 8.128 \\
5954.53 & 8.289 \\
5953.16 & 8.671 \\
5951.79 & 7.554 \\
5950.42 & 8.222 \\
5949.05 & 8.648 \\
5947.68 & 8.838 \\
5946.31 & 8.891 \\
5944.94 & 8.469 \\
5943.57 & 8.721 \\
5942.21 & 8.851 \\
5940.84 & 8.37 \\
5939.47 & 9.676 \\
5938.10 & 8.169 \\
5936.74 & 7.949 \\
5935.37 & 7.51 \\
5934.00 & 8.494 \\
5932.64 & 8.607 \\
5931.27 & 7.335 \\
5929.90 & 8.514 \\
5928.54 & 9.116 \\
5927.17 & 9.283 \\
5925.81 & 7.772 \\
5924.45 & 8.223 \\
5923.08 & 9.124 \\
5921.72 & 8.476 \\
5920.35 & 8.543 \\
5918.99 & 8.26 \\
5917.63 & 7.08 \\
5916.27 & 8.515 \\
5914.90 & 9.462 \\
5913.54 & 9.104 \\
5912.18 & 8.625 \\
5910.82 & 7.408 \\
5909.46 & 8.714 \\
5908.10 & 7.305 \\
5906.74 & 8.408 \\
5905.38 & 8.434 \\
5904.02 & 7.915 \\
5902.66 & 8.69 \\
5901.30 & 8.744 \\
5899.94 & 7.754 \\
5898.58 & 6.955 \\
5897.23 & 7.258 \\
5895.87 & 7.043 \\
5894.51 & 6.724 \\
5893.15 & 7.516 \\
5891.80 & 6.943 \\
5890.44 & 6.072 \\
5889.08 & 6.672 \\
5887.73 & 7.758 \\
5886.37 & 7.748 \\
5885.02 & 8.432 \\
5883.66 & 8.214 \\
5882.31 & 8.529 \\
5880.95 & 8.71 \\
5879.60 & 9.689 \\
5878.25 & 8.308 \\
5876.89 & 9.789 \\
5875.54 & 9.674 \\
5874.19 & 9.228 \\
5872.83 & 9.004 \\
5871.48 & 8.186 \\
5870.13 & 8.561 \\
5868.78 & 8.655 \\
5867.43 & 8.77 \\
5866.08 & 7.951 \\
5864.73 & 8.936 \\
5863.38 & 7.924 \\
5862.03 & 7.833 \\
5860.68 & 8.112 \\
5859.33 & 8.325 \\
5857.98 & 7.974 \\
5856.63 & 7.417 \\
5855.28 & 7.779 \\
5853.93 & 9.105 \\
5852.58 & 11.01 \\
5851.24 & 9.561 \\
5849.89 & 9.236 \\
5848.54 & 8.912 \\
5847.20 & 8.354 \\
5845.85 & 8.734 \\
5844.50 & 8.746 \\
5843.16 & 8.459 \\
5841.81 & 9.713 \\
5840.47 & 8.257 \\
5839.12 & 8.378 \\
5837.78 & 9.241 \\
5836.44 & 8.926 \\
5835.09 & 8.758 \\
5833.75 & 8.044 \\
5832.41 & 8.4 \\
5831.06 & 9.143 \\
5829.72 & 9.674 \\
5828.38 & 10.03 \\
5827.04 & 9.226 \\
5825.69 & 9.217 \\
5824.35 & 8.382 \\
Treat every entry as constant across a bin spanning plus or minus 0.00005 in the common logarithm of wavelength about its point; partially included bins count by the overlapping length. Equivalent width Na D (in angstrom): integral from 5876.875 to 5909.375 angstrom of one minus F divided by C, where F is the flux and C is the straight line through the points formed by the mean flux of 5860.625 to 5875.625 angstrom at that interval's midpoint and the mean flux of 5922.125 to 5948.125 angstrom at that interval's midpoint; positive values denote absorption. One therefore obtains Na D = 2.5 angstrom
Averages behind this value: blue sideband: 8.55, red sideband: 8.52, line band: 7.88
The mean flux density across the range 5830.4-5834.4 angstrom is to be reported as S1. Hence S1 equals 8.52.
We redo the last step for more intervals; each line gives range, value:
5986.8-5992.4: 8.29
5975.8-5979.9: 8.31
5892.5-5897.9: 7.12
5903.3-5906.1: 8.18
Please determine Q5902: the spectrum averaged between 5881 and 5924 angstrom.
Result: 7.96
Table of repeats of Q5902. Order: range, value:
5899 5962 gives 8.41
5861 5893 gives 8.32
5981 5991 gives 8.39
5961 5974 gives 8.65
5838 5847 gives 8.72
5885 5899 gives 7.14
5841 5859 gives 8.83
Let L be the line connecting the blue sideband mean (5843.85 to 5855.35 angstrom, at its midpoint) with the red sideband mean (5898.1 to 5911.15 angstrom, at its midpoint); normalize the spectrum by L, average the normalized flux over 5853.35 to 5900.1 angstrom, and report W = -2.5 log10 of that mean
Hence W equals 0.065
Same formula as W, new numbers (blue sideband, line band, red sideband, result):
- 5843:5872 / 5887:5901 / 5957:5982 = 0.20 mag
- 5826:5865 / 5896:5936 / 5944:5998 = 0.05 mag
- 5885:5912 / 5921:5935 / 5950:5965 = -0.06 mag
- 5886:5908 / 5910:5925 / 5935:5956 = -0.07 mag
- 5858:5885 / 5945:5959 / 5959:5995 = 0.02 mag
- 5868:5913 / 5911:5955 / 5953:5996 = -0.02 mag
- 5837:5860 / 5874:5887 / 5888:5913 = -0.10 mag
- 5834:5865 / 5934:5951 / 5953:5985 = 0.01 mag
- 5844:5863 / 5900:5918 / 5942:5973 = 0.03 mag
